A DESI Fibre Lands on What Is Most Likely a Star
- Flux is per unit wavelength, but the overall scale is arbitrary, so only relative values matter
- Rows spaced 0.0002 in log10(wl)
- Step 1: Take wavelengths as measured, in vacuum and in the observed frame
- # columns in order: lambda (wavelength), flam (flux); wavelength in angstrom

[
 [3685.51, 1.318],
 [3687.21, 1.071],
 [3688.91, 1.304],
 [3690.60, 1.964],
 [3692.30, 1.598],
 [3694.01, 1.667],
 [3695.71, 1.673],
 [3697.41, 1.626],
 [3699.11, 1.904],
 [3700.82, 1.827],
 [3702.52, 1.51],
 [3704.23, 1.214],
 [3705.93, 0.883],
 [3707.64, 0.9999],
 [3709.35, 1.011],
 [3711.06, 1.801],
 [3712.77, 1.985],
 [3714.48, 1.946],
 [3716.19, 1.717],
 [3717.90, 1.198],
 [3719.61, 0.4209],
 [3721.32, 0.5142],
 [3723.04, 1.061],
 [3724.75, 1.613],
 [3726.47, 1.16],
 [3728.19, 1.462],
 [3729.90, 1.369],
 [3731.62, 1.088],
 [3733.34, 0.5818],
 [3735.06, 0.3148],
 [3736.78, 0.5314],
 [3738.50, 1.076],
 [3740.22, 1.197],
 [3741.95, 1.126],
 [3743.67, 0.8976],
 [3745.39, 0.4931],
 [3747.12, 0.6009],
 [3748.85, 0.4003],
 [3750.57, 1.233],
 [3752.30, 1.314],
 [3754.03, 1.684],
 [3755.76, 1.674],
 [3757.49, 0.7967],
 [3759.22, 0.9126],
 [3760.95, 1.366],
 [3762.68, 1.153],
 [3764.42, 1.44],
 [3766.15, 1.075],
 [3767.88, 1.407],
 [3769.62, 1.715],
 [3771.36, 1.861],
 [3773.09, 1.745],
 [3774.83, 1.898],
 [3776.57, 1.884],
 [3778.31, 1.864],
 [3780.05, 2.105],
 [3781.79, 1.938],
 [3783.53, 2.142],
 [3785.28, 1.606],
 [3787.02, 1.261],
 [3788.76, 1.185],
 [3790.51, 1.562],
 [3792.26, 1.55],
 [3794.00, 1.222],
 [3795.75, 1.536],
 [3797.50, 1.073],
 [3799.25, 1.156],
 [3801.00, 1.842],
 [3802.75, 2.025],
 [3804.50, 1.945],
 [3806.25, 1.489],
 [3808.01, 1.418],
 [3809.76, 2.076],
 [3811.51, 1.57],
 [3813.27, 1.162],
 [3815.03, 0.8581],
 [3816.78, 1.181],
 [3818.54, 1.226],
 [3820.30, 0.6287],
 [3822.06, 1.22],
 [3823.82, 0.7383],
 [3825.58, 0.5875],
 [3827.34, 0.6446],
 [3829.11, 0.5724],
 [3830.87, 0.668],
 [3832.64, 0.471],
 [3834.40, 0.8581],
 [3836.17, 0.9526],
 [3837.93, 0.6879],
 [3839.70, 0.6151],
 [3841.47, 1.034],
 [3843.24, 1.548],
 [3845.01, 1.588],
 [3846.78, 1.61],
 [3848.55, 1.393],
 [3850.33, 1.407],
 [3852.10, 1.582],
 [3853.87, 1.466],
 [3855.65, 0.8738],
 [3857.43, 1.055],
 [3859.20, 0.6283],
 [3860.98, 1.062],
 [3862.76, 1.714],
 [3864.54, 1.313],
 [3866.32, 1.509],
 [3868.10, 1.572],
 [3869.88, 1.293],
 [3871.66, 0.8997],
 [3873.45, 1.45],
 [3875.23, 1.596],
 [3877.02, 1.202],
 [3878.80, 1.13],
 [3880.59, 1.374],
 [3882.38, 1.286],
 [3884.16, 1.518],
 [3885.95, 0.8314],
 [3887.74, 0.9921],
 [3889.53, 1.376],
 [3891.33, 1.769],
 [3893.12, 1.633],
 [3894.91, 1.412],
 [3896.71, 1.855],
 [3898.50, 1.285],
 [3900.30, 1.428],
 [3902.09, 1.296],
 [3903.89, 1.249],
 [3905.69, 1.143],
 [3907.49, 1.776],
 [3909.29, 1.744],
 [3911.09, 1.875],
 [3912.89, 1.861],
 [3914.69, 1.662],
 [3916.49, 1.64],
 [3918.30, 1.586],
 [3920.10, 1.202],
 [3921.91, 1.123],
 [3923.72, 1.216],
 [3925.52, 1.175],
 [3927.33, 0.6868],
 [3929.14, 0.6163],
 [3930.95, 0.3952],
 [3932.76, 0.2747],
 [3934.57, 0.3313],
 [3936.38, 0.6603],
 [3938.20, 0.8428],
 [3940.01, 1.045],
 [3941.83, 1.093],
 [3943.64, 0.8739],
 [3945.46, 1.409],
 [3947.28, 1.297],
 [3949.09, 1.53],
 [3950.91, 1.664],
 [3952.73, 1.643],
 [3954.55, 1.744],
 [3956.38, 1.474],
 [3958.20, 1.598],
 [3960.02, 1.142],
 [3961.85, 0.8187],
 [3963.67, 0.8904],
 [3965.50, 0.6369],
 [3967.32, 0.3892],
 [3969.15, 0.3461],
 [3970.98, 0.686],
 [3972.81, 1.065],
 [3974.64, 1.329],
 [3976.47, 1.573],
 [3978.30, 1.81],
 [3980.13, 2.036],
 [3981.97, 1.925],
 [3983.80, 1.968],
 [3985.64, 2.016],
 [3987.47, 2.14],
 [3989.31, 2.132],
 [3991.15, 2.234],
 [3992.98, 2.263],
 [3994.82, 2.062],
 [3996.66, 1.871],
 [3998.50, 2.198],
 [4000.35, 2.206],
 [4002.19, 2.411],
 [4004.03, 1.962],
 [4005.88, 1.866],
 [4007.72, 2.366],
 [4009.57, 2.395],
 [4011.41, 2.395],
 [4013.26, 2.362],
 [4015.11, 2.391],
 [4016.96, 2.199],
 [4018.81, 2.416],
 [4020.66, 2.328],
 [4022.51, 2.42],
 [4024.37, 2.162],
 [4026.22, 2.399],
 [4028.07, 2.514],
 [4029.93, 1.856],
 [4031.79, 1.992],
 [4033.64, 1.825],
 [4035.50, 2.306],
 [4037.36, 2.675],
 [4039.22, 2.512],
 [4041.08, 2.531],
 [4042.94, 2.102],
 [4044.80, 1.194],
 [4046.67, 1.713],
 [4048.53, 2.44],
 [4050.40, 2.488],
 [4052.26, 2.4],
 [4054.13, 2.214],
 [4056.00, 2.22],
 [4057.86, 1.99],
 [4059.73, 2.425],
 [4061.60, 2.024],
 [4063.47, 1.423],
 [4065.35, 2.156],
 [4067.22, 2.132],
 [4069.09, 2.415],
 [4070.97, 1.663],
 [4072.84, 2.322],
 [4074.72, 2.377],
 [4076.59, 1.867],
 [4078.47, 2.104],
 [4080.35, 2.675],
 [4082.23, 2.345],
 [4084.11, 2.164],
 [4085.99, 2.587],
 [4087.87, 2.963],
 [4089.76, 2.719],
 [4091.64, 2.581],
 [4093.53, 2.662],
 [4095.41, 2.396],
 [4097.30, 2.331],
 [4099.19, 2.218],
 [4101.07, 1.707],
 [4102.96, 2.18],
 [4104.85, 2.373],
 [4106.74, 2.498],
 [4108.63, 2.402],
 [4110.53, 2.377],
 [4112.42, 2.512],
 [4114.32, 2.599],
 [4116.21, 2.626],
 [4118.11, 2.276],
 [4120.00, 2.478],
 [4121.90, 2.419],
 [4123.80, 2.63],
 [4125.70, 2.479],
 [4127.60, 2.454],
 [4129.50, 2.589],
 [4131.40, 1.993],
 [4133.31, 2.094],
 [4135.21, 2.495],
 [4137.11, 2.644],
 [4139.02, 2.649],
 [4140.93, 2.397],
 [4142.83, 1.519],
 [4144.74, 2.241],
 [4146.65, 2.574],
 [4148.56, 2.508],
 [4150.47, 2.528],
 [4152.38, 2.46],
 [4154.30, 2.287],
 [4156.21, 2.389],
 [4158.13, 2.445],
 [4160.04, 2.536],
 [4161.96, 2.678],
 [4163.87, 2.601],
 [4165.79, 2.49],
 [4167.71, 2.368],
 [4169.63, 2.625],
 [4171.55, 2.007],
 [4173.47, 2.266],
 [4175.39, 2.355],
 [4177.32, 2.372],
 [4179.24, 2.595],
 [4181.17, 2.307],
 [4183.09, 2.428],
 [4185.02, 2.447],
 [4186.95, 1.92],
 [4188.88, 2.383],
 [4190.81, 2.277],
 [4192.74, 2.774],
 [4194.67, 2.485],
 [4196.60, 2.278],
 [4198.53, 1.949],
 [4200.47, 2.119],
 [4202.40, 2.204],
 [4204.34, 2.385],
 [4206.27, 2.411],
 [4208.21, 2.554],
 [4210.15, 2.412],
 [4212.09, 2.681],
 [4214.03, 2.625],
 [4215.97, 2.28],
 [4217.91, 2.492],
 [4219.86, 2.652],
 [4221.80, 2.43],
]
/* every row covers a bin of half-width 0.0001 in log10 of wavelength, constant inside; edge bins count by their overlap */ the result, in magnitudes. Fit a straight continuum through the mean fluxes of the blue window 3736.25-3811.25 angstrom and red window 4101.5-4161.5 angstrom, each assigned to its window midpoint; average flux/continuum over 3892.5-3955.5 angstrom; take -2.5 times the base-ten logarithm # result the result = 0.40 mag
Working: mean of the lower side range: 1.41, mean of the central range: 1.26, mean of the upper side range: 2.4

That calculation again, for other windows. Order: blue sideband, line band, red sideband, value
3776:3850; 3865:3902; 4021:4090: 0.147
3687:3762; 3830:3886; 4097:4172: 0.319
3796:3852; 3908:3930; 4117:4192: 0.110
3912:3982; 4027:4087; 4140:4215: -0.247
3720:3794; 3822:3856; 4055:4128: 0.445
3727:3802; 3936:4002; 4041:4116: 0.296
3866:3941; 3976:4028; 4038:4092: -0.173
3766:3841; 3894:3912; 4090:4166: 0.106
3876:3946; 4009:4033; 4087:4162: -0.238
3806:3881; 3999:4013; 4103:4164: -0.195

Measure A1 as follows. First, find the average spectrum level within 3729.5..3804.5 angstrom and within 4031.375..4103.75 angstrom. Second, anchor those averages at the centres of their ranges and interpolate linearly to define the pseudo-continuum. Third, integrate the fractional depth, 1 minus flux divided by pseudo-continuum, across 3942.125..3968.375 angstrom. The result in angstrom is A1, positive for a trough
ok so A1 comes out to 9.4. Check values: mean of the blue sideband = 1.33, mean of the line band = 1.21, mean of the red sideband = 2.23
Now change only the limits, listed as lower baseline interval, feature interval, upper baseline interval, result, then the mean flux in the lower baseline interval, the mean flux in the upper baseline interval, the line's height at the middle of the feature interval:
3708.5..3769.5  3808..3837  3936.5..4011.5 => 7.0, 1.14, 1.58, 1.29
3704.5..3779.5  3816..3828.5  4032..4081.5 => 5.0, 1.22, 2.16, 1.46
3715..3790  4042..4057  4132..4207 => -0.3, 1.26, 2.37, 2.05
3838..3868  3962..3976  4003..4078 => 8.0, 1.27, 2.19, 1.84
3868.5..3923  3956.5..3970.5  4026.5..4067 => 7.0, 1.42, 2.15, 1.74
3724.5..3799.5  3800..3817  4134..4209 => -1.7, 1.3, 2.38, 1.42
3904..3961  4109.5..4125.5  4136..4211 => -2.8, 1.24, 2.38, 2.12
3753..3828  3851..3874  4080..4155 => 5.4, 1.43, 2.41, 1.65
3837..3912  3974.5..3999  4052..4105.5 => -1.8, 1.34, 2.26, 1.84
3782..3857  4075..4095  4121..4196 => -2.9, 1.25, 2.4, 2.15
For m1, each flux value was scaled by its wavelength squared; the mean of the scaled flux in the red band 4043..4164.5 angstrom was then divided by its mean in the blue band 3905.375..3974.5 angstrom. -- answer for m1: 2.22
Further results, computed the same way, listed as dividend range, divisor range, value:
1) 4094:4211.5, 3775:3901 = 2.12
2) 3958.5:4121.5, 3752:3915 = 1.72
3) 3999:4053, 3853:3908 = 1.82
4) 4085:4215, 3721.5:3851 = 2.33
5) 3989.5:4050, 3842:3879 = 1.80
